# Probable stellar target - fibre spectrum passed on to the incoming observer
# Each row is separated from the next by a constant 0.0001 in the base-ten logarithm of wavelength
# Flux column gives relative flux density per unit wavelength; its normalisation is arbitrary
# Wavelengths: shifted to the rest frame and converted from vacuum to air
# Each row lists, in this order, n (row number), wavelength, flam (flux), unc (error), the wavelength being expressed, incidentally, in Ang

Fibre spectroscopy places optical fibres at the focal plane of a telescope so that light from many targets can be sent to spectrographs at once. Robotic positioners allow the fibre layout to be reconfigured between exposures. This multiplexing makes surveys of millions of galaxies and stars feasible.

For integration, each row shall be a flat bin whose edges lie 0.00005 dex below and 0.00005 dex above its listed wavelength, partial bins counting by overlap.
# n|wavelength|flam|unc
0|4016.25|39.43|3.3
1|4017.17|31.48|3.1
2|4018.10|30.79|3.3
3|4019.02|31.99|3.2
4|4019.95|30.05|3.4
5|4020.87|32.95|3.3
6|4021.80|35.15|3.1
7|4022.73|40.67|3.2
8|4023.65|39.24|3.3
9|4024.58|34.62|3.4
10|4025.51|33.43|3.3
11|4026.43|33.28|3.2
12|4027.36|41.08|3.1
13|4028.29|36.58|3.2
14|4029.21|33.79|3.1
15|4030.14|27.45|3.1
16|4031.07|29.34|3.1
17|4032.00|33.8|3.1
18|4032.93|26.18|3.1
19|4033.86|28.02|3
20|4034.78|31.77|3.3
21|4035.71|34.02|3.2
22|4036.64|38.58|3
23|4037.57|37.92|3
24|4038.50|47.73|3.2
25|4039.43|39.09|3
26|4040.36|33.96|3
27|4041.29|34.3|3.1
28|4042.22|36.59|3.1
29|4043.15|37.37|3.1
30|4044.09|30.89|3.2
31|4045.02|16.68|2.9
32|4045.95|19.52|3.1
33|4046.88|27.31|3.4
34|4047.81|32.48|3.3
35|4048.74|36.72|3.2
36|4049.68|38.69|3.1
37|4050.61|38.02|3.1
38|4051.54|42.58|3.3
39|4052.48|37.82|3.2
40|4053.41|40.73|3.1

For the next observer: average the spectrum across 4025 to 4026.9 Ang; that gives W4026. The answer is 33.4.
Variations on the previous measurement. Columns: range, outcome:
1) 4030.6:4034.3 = 29.3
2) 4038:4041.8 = 38.7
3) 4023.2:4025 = 36.9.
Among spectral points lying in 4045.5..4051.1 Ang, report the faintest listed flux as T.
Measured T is 19.52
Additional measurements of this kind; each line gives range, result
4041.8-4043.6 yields 36.59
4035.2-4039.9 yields 34.02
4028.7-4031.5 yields 27.45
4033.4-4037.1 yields 28.02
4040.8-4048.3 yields 16.68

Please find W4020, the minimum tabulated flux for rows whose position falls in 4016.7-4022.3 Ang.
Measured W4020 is 30.05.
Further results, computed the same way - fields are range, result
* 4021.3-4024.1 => 35.15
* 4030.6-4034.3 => 26.18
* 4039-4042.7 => 33.96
